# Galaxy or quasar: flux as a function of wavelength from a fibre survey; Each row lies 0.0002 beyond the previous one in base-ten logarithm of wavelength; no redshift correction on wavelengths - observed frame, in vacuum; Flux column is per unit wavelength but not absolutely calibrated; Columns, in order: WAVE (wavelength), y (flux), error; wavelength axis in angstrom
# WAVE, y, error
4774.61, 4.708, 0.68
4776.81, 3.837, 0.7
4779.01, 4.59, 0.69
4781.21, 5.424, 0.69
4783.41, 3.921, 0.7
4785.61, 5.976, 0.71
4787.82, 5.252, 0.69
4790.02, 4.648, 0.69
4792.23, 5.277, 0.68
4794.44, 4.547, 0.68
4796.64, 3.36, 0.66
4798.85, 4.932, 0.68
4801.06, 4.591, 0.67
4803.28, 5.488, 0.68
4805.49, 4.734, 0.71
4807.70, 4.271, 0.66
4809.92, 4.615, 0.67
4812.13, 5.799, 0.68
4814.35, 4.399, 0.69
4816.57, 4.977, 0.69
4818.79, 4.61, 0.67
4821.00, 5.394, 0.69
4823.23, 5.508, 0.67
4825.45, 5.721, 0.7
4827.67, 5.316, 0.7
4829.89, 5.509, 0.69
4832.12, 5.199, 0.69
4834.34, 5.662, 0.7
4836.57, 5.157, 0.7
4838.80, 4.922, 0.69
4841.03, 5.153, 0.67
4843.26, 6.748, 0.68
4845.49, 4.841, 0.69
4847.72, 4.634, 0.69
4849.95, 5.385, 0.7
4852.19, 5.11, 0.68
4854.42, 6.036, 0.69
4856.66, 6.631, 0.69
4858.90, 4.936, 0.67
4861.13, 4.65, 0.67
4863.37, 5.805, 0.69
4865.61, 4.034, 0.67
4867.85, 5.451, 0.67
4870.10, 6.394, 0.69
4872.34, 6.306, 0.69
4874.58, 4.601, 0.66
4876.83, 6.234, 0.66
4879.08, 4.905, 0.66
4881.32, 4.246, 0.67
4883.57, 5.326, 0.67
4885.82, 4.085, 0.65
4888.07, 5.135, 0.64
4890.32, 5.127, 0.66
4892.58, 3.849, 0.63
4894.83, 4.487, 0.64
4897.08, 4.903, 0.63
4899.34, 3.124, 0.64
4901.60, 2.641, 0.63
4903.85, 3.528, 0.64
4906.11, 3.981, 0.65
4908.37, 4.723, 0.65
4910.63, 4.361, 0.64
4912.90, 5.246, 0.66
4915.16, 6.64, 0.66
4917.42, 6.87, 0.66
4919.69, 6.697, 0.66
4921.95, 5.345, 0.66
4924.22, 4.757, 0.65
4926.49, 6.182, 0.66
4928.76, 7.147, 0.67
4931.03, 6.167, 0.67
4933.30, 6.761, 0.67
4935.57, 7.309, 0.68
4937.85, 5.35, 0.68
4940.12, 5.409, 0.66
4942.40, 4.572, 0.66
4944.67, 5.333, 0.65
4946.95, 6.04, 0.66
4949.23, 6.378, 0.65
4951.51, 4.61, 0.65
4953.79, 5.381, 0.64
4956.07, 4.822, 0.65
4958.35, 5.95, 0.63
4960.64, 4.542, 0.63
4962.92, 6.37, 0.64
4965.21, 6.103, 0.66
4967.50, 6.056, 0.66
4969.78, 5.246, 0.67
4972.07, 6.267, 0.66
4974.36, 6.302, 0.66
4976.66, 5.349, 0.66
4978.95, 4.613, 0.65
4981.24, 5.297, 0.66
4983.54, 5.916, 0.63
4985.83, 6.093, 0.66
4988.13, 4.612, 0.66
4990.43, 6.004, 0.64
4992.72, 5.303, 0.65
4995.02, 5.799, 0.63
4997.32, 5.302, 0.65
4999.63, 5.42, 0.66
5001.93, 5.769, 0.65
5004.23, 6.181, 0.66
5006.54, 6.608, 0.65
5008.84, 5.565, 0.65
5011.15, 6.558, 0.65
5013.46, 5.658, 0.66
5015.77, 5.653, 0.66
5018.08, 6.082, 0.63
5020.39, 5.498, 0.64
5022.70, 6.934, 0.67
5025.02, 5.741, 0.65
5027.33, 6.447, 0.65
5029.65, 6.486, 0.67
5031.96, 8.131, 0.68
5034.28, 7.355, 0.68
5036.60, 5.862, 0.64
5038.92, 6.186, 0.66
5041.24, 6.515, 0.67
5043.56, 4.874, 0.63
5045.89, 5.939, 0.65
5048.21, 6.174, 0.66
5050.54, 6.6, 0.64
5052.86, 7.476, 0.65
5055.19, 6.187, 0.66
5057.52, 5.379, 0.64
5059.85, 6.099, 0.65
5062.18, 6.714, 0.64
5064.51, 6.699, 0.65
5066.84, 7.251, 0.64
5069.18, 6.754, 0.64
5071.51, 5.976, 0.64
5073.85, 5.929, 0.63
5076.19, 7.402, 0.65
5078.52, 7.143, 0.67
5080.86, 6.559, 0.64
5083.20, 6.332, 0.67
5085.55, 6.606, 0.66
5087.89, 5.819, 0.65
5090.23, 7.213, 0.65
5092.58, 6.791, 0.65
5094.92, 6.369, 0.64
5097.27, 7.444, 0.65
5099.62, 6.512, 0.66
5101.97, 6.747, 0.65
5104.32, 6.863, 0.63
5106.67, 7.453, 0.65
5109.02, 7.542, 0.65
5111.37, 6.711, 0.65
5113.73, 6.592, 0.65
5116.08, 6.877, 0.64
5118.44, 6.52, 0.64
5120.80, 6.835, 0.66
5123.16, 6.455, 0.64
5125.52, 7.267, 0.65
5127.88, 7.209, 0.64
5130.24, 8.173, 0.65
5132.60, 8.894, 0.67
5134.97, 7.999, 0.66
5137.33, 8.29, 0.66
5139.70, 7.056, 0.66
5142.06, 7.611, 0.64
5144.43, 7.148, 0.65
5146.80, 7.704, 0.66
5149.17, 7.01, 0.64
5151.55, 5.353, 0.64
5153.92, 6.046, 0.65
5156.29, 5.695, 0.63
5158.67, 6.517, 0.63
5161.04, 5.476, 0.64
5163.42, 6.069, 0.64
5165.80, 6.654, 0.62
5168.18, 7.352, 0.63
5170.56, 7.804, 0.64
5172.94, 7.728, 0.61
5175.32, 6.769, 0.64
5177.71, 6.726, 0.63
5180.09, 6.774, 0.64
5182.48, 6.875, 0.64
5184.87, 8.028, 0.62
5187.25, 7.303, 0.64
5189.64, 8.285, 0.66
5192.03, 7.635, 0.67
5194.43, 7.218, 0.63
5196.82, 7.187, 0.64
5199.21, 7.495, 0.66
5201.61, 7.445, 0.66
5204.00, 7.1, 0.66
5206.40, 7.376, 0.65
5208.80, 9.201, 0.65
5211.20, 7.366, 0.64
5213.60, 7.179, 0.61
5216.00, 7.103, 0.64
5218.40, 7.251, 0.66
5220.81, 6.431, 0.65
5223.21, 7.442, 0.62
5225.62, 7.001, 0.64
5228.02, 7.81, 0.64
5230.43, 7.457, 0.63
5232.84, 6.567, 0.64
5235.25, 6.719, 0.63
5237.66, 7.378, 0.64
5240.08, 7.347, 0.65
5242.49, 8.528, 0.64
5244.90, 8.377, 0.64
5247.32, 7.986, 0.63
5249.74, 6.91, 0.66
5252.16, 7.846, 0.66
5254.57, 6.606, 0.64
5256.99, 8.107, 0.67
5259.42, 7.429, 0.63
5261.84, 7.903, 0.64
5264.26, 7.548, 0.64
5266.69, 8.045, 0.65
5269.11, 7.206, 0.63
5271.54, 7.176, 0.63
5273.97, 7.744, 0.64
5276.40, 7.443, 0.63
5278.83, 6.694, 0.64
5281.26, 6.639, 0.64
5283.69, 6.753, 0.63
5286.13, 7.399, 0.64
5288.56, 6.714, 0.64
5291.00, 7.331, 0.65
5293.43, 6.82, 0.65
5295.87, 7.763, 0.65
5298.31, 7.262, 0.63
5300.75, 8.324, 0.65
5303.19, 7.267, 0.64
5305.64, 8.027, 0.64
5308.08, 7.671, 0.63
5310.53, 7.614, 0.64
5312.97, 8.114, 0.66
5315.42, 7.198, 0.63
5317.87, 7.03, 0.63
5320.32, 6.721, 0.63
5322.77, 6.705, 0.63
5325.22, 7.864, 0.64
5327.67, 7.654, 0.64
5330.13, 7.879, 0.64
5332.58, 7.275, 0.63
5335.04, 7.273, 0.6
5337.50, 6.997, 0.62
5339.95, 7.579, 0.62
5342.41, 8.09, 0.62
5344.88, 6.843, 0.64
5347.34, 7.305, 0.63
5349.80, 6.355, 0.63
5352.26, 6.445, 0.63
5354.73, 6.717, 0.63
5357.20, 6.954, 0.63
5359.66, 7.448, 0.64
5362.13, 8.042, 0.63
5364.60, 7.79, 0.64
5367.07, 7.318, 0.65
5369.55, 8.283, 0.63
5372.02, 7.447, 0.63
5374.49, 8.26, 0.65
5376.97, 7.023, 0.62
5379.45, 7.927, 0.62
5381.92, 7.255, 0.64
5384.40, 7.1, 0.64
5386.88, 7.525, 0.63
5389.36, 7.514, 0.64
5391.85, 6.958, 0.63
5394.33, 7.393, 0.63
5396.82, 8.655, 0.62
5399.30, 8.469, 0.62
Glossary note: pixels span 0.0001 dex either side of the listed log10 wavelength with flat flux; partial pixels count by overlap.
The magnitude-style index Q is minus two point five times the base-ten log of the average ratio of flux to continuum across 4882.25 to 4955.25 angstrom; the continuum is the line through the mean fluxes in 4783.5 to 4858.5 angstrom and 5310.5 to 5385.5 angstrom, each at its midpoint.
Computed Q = 0.07 mag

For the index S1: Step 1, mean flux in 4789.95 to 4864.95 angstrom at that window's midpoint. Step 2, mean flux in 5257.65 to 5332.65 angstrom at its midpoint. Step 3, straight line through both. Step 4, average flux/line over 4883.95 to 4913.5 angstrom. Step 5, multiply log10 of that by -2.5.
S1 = 0.27 mag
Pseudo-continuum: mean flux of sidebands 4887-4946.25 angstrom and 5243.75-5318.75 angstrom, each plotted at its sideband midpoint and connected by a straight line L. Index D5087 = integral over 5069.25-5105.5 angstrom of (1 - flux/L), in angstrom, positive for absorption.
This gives -2.2 angstrom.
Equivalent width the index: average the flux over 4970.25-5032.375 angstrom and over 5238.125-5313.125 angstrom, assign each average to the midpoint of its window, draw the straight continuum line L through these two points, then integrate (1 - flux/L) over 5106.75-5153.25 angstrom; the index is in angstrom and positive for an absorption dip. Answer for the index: -4.1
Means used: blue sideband 5.88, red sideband 7.49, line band 7.22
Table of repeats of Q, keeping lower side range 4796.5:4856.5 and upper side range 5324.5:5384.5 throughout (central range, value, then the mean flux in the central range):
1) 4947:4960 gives 0.05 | 5.44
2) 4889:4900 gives 0.24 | 4.36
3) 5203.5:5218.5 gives -0.11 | 7.55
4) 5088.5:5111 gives -0.10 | 6.95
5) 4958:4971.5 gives 0.01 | 5.72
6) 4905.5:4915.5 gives 0.13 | 4.91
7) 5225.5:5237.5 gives -0.04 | 7.15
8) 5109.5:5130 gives -0.08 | 6.9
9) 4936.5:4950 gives 0.03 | 5.52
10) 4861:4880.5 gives -0.01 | 5.39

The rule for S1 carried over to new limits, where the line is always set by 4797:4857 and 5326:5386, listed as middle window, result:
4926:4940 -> -0.14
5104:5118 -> -0.10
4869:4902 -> 0.13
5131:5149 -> -0.20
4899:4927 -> 0.12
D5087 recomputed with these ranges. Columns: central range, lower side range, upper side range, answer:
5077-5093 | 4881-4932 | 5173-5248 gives -0.61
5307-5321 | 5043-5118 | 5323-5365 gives -0.37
